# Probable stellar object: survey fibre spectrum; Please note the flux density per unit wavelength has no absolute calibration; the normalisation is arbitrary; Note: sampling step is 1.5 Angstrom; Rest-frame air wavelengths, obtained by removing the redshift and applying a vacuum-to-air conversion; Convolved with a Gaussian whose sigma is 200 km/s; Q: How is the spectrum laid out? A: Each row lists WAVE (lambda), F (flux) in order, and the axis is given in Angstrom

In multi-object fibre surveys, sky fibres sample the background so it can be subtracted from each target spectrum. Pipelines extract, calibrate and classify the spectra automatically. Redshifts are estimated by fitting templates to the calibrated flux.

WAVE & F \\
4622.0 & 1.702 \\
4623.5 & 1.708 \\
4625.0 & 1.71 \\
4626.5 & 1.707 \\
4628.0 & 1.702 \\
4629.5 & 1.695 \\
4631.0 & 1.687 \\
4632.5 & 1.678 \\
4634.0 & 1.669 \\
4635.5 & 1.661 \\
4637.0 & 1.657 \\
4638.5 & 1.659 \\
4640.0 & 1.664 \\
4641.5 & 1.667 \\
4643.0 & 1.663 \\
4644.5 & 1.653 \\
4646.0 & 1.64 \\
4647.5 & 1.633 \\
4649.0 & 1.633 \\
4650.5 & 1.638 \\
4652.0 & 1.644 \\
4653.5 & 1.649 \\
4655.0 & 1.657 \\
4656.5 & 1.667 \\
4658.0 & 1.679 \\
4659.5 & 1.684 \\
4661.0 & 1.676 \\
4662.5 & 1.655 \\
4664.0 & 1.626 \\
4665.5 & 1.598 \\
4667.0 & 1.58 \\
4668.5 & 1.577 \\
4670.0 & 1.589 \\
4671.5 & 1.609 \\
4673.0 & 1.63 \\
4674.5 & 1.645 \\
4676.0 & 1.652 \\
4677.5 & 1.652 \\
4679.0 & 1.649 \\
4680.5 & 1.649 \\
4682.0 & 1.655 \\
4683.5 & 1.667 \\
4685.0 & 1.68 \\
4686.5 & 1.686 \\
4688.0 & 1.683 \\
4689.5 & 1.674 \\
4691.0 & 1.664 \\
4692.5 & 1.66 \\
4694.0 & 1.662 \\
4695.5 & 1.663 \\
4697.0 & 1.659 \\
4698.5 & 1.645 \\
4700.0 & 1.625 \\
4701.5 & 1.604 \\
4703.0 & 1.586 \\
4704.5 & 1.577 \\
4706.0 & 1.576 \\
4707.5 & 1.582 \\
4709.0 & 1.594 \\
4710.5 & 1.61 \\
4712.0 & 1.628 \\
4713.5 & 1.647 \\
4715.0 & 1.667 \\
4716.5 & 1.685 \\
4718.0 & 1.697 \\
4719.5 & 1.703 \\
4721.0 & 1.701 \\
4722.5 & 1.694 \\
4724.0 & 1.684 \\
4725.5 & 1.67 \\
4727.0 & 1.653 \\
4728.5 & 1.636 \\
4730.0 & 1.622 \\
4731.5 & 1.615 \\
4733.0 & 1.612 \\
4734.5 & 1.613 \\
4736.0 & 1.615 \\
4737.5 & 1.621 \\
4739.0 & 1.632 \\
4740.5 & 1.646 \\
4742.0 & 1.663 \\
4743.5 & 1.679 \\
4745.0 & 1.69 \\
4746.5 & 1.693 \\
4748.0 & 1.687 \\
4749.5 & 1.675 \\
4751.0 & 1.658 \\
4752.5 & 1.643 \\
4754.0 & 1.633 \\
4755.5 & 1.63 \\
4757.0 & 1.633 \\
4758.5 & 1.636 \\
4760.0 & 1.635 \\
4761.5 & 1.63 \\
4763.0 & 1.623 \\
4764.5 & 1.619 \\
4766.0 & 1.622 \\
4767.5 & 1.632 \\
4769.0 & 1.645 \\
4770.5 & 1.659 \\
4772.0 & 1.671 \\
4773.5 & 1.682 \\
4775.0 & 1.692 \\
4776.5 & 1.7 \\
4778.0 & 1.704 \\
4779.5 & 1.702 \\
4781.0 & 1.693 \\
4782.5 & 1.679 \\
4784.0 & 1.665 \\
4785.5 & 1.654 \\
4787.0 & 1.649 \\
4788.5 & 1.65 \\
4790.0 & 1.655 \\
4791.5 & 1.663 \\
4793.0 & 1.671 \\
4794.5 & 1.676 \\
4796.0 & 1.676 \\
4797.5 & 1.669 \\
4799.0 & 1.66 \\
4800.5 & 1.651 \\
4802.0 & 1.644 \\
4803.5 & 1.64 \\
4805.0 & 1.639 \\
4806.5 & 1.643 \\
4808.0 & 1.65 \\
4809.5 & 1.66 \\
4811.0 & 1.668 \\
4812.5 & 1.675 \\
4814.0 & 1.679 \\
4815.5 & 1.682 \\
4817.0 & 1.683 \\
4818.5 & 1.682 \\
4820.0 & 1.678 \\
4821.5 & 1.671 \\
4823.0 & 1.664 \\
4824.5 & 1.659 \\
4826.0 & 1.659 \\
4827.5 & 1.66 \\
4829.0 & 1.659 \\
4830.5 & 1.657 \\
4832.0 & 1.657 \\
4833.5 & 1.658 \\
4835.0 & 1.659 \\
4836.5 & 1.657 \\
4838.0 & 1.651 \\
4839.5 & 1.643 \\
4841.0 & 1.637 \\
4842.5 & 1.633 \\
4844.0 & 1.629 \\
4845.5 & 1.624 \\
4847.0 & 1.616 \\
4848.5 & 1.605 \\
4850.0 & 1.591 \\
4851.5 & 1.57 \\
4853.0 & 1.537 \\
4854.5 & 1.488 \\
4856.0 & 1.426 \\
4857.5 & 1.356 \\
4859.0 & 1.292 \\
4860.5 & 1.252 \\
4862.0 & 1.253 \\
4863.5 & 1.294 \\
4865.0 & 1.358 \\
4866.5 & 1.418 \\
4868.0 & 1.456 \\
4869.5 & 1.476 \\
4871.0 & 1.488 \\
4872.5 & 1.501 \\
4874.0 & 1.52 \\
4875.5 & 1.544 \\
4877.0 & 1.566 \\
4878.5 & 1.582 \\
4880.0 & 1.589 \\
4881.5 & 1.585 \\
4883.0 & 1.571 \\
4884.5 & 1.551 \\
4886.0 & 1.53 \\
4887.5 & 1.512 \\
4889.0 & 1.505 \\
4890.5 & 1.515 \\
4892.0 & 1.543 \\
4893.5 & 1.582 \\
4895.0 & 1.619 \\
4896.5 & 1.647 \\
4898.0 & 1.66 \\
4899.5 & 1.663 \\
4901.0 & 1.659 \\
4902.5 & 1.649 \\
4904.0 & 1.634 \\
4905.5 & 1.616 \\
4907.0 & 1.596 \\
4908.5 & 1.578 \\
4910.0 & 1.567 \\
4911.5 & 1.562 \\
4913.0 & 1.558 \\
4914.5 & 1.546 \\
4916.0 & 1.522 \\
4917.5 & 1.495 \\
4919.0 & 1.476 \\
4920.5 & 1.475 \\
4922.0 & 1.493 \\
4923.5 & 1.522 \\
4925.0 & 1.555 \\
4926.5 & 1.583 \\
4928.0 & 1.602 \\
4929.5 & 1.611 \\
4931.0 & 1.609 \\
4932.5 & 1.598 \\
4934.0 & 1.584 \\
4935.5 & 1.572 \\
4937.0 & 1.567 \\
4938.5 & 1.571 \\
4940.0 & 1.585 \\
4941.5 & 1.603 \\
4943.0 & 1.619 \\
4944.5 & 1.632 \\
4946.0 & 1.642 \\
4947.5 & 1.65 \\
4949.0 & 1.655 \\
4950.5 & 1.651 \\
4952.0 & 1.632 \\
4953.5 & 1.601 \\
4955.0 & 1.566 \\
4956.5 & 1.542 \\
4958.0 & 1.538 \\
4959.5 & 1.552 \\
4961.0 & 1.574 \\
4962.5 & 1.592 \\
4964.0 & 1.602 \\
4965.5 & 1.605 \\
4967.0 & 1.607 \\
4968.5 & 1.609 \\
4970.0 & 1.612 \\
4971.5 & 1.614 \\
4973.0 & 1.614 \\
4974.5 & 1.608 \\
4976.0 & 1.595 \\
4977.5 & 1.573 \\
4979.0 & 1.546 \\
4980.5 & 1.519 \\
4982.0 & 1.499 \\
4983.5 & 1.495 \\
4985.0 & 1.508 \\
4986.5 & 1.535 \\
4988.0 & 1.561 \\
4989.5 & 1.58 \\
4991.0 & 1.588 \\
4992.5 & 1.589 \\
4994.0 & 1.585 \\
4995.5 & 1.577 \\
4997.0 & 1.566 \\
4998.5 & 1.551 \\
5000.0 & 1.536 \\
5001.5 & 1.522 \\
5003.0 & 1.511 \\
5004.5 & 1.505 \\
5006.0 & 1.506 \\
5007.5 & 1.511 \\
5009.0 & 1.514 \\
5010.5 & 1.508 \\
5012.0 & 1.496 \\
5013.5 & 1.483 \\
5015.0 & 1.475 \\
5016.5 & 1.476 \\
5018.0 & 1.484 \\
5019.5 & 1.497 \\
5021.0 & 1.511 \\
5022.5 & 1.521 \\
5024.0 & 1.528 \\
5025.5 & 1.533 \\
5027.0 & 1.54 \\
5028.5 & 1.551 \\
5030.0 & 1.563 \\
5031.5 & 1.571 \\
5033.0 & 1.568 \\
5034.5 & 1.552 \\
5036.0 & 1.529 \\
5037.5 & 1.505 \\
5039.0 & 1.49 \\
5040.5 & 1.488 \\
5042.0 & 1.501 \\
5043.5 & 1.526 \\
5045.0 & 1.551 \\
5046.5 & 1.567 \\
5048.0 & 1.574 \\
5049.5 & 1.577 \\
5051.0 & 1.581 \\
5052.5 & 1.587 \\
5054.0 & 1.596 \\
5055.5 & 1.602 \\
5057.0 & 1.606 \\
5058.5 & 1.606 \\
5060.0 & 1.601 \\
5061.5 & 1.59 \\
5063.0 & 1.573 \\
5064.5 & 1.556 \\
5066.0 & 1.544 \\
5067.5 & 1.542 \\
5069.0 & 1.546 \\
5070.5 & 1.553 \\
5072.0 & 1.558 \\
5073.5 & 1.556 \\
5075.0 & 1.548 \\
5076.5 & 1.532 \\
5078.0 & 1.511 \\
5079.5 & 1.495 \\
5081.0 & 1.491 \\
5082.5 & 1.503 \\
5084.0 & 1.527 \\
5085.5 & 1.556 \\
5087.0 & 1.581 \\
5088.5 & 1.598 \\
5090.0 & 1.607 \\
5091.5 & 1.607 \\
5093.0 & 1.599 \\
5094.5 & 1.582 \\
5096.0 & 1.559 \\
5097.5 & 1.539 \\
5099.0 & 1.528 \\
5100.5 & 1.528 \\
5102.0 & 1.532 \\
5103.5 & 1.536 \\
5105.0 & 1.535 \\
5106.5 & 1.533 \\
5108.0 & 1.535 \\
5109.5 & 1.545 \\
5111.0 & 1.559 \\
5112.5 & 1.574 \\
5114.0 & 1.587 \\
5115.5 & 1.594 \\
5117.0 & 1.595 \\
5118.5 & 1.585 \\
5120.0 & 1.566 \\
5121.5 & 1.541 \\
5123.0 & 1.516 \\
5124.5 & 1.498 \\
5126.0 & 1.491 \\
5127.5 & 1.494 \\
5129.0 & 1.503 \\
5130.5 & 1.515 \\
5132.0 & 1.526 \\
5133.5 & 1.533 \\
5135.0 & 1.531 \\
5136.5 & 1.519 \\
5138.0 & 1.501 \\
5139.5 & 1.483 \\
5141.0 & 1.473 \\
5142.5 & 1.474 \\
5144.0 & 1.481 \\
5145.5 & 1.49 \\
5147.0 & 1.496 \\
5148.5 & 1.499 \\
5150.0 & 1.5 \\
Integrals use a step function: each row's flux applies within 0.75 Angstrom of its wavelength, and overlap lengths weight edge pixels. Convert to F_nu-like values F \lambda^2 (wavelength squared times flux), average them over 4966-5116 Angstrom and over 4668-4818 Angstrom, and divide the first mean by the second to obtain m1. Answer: 1.1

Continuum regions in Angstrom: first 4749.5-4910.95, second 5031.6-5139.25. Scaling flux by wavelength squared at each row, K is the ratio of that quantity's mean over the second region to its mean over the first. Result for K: 1.07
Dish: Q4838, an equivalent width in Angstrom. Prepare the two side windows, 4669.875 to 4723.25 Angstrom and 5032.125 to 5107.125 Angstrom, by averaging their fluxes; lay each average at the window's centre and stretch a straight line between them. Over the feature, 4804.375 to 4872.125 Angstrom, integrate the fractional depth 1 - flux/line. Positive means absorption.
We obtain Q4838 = 1.5 Angstrom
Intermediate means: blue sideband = 1.65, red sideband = 1.55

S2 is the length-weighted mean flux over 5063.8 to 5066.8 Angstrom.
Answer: 1.55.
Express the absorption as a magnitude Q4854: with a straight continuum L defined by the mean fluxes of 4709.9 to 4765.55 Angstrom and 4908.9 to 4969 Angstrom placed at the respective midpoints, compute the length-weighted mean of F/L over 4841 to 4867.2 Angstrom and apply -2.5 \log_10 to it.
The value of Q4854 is 0.10 mag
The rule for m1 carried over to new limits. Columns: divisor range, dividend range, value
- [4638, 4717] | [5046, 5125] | 1.12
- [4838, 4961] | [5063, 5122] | 1.08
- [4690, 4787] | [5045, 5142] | 1.09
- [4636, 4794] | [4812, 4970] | 1.03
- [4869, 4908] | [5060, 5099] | 1.07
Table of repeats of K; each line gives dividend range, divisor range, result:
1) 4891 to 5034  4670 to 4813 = 1.04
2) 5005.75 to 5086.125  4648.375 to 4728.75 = 1.08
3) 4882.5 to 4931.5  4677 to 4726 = 1.04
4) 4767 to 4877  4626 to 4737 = 1.03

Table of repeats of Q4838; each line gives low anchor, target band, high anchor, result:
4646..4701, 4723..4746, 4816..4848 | 0.1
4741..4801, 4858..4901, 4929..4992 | 3.0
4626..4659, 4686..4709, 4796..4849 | 0.4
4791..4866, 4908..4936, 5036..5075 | 0.5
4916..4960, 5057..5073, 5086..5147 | -0.2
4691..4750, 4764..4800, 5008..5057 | -1.0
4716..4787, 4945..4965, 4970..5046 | -0.5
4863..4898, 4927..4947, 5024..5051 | -0.9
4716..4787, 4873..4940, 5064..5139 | 1.6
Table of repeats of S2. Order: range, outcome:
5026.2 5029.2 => 1.55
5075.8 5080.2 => 1.51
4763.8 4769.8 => 1.63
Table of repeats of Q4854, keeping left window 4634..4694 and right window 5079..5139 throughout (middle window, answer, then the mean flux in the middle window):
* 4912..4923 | 0.05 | 1.51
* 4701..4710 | 0.04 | 1.59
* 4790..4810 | -0.03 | 1.66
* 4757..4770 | 0.00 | 1.63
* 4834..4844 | -0.03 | 1.65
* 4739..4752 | -0.03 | 1.67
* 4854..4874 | 0.15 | 1.39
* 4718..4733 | -0.02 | 1.66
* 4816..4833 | -0.04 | 1.67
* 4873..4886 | 0.03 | 1.56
